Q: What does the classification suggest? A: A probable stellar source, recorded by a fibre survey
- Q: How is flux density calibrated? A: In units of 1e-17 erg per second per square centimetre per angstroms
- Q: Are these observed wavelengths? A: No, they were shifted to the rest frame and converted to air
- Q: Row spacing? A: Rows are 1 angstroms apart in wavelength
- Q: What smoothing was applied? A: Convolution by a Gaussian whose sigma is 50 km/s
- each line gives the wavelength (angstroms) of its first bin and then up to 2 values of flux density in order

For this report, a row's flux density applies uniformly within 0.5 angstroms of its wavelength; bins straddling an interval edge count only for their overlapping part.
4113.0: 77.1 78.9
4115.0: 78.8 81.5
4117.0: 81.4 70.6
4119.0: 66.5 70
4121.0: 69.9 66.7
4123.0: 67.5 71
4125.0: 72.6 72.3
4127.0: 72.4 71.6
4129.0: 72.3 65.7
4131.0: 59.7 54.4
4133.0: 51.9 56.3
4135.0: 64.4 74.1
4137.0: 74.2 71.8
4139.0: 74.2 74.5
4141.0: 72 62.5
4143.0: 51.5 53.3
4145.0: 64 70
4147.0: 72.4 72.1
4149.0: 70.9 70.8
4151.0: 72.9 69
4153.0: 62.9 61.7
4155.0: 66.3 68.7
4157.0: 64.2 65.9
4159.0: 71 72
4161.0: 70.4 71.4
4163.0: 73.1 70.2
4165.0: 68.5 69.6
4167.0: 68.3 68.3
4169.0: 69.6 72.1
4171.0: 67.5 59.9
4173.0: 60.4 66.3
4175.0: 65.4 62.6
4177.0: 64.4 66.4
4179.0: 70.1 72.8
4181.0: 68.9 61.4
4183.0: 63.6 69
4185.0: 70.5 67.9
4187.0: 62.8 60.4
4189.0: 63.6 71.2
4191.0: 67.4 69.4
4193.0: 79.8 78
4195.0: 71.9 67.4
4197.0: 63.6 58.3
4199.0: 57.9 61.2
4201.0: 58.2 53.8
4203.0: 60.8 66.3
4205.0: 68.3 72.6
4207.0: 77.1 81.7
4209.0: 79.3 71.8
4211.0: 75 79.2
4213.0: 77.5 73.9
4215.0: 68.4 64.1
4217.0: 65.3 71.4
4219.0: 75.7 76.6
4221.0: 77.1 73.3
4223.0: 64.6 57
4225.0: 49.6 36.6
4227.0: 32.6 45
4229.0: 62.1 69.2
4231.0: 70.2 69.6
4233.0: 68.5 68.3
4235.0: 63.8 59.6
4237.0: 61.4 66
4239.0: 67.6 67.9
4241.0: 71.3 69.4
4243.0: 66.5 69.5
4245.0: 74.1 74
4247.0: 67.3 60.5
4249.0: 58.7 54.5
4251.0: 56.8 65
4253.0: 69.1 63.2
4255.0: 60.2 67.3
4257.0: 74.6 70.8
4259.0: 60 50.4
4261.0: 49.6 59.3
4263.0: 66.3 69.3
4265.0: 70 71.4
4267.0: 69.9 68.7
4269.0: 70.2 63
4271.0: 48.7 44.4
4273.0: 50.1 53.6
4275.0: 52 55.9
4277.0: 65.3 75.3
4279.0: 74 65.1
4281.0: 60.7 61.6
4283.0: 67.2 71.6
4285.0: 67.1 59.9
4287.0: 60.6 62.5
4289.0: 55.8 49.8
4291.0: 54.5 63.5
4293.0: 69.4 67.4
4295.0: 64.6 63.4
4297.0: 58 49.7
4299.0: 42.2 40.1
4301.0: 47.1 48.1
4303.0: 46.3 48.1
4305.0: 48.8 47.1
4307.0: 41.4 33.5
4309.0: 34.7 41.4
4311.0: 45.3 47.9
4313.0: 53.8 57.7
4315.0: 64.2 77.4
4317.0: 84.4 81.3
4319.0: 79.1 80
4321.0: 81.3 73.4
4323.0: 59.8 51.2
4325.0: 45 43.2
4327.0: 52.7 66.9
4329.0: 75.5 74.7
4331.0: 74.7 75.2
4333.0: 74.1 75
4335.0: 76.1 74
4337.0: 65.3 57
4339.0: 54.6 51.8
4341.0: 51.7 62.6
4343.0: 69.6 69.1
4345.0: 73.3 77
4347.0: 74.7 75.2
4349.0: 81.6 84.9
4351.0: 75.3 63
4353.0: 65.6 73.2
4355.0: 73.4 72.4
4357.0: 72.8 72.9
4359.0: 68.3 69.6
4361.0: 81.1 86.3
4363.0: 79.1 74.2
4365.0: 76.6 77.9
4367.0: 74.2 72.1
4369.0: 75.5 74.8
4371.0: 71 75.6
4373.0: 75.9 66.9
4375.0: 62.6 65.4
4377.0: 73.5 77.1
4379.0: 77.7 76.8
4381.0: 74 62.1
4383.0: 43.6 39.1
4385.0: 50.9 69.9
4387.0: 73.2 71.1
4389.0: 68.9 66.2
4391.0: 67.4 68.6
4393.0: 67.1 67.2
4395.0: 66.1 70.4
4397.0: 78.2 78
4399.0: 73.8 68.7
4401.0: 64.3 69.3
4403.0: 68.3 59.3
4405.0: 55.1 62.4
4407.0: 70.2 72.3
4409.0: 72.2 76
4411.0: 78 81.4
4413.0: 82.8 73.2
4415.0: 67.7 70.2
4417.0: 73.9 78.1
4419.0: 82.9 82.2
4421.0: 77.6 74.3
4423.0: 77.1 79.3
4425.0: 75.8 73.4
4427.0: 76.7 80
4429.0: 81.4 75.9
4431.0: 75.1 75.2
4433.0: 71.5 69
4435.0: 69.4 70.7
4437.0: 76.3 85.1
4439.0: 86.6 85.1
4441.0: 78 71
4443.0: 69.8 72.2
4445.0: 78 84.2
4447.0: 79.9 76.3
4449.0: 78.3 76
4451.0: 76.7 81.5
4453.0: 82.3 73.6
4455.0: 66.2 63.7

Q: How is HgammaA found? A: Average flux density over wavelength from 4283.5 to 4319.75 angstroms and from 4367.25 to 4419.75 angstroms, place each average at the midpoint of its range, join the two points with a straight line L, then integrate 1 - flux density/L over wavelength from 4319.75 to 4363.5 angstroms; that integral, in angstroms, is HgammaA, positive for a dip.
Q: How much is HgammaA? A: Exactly -4.92 angstroms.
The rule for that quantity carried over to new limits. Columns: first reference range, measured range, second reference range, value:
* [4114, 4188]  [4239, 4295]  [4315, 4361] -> 4.5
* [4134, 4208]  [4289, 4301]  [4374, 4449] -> 2.4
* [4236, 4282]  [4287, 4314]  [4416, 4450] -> 6.3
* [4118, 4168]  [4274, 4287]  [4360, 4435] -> 1.1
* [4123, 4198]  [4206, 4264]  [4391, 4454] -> 3.1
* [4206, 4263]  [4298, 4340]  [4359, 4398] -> 5.6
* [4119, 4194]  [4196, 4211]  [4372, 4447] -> 0.4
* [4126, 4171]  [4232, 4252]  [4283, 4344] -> -0.7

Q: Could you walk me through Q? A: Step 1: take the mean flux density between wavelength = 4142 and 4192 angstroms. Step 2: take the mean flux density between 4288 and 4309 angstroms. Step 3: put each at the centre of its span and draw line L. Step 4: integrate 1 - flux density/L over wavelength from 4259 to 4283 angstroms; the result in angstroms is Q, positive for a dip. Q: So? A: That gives -2.9 angstroms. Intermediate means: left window 67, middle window 61.6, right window 51.8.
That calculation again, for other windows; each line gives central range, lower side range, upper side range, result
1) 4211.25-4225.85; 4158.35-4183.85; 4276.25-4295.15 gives -0.6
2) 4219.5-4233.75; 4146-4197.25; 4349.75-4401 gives 1.6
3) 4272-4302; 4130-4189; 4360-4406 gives 4.0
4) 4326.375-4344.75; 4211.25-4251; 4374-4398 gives 0.0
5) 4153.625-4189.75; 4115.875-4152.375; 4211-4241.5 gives -0.1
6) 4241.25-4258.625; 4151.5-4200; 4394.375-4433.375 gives 0.8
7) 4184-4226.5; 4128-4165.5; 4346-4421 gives 0.2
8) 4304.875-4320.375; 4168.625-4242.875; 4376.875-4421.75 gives 2.5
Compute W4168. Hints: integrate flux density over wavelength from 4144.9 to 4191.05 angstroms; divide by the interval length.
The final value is 67.7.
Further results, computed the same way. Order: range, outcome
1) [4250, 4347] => 61.3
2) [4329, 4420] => 70.7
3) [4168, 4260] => 66.2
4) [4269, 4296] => 61.1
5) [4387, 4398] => 69.7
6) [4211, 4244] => 65.5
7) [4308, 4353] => 65.7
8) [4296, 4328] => 55.3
